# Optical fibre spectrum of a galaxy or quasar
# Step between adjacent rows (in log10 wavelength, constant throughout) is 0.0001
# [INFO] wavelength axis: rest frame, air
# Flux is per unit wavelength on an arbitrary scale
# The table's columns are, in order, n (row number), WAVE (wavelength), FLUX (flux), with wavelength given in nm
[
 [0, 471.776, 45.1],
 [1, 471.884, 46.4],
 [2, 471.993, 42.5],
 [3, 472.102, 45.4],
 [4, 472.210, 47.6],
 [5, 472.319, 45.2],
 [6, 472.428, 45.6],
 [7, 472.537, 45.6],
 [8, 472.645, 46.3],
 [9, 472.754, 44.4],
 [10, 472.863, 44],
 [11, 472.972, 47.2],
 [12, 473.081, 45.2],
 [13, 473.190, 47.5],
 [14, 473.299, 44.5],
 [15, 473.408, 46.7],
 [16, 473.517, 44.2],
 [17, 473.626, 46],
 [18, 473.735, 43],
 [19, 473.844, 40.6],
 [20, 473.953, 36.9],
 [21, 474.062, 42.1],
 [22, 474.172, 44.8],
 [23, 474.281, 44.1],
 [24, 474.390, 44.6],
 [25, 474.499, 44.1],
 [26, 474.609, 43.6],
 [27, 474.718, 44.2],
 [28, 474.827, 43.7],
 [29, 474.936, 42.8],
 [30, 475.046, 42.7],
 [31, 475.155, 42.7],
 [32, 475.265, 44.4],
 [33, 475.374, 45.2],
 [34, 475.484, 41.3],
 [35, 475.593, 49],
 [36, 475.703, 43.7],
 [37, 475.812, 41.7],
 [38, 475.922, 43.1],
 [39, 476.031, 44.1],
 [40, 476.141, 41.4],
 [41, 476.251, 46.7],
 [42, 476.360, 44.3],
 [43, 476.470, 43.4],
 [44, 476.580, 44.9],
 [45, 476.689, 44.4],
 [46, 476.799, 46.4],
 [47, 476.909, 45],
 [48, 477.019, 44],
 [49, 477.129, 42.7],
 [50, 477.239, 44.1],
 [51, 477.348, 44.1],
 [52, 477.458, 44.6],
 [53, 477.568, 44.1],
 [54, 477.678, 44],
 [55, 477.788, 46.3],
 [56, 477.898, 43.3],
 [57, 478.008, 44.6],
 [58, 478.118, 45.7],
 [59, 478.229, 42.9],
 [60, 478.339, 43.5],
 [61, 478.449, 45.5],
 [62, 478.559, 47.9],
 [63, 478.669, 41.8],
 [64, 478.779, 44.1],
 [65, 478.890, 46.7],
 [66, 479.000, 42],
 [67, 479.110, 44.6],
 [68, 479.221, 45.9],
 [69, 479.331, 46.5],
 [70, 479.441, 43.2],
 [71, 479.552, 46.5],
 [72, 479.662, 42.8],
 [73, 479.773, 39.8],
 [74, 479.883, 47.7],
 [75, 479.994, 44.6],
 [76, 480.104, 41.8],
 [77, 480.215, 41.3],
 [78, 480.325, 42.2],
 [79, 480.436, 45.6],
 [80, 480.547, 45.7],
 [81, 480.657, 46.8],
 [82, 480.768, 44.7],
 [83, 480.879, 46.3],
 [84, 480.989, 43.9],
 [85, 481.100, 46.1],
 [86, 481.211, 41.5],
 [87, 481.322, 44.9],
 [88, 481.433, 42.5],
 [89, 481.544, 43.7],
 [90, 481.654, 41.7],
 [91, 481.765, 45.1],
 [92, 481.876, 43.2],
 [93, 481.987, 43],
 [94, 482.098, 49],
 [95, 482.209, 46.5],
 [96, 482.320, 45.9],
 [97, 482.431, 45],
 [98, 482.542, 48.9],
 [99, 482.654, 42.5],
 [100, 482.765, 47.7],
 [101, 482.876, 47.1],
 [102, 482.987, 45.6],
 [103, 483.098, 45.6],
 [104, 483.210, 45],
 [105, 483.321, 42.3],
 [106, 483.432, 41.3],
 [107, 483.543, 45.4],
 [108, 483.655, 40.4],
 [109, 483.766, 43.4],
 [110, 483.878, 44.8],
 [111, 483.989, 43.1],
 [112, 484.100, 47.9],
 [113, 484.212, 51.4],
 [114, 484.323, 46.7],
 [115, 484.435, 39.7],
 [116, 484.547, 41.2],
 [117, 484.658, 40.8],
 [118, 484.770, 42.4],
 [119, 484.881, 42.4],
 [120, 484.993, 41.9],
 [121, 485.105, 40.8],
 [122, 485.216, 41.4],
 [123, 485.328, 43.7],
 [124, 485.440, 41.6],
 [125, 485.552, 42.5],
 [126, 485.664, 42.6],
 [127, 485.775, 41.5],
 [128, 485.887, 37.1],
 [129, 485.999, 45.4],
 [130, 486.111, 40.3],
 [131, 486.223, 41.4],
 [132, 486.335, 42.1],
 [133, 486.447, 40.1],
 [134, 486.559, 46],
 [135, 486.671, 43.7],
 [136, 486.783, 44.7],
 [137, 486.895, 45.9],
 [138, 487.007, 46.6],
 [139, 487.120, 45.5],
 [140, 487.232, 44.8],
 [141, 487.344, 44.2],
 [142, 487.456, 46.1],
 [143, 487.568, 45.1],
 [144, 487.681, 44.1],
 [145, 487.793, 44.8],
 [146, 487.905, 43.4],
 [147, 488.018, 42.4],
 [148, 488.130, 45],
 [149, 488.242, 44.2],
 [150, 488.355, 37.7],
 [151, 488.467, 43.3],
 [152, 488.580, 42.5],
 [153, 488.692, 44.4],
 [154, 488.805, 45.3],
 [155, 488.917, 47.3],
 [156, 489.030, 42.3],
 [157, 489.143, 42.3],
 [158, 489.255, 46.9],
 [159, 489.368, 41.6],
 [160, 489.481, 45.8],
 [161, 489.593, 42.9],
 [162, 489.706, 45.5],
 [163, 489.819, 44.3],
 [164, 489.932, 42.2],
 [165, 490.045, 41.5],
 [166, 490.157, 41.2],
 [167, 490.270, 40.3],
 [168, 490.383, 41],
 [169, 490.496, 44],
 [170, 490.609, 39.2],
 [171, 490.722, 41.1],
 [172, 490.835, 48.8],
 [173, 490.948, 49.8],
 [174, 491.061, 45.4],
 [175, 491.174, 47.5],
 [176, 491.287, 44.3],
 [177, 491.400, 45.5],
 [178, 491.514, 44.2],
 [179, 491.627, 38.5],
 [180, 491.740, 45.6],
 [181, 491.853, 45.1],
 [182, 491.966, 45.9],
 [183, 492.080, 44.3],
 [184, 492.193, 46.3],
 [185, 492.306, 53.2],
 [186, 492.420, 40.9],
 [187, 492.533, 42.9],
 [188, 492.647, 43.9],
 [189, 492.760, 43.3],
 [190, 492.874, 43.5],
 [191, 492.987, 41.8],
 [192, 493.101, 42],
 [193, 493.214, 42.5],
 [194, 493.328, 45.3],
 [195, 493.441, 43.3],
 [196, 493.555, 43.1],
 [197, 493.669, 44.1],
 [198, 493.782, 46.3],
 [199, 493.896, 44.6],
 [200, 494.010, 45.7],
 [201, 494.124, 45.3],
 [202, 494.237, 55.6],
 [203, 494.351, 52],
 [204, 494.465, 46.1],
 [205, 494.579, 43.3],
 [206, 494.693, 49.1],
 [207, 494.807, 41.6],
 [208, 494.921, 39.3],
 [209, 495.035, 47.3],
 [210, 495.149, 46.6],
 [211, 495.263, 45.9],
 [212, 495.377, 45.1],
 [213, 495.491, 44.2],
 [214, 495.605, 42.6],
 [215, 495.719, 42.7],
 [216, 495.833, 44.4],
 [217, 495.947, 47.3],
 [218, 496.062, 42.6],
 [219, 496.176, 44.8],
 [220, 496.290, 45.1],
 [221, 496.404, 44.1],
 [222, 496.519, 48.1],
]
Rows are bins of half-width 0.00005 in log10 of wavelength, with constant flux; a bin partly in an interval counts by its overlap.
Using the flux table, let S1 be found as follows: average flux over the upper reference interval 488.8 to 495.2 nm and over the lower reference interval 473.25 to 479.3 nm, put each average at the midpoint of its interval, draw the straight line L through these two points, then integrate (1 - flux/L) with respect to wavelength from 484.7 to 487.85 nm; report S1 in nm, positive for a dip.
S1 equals 0.09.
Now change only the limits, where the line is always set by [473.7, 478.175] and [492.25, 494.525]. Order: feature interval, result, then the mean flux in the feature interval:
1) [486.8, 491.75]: 0.106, 43.9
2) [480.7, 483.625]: -0.028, 44.7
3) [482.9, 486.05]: 0.095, 43.2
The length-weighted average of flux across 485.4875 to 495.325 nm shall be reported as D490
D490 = 44.2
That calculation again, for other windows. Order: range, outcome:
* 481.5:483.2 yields 45.4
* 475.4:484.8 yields 44.4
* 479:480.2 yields 44.1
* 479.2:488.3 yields 44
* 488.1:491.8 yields 43.7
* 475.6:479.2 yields 44.3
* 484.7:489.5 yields 43.3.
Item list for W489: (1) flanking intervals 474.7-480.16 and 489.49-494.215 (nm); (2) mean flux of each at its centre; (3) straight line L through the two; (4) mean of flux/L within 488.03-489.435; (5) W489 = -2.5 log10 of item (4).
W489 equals 0.02 mag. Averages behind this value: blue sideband 44.2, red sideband 44.2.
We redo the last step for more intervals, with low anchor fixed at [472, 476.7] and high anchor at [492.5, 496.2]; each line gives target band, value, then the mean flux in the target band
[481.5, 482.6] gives -0.02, 45.2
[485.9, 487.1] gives 0.03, 43.4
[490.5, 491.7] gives 0.01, 44.4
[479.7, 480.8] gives 0.01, 44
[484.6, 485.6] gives 0.07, 41.9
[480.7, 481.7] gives 0.01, 44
